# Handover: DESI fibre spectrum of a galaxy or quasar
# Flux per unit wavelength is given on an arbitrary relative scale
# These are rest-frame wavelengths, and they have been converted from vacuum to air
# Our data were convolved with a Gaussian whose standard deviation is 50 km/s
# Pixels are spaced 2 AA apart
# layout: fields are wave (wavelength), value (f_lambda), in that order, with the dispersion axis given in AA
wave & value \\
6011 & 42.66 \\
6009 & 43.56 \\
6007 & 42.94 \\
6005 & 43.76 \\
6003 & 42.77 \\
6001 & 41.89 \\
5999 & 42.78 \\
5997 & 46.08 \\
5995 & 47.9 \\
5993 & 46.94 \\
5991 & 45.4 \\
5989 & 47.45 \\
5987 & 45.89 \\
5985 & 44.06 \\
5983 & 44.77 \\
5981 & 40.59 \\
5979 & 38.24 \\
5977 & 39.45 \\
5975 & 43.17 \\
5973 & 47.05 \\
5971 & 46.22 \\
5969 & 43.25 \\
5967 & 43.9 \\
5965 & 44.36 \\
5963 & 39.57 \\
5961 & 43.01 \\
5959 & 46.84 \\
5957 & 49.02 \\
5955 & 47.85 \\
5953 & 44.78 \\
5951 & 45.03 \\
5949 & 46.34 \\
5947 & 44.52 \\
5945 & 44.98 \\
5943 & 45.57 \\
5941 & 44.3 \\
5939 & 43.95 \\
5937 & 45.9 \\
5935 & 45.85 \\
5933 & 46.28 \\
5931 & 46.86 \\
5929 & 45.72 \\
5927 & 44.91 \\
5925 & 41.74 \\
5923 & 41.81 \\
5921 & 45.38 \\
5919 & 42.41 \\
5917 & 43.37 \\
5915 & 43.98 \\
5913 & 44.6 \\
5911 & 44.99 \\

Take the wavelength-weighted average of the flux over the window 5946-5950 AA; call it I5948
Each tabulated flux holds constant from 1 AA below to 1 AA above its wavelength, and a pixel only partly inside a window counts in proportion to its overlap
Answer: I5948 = 45.4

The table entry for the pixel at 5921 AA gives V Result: 45.38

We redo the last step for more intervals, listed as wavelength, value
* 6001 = 41.89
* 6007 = 42.94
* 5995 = 47.9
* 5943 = 45.57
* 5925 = 41.74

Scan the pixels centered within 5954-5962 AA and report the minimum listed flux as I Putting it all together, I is 43.01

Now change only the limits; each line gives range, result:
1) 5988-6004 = 41.89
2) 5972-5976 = 43.17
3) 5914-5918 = 43.37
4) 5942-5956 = 44.52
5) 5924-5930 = 41.74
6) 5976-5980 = 38.24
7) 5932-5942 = 43.95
